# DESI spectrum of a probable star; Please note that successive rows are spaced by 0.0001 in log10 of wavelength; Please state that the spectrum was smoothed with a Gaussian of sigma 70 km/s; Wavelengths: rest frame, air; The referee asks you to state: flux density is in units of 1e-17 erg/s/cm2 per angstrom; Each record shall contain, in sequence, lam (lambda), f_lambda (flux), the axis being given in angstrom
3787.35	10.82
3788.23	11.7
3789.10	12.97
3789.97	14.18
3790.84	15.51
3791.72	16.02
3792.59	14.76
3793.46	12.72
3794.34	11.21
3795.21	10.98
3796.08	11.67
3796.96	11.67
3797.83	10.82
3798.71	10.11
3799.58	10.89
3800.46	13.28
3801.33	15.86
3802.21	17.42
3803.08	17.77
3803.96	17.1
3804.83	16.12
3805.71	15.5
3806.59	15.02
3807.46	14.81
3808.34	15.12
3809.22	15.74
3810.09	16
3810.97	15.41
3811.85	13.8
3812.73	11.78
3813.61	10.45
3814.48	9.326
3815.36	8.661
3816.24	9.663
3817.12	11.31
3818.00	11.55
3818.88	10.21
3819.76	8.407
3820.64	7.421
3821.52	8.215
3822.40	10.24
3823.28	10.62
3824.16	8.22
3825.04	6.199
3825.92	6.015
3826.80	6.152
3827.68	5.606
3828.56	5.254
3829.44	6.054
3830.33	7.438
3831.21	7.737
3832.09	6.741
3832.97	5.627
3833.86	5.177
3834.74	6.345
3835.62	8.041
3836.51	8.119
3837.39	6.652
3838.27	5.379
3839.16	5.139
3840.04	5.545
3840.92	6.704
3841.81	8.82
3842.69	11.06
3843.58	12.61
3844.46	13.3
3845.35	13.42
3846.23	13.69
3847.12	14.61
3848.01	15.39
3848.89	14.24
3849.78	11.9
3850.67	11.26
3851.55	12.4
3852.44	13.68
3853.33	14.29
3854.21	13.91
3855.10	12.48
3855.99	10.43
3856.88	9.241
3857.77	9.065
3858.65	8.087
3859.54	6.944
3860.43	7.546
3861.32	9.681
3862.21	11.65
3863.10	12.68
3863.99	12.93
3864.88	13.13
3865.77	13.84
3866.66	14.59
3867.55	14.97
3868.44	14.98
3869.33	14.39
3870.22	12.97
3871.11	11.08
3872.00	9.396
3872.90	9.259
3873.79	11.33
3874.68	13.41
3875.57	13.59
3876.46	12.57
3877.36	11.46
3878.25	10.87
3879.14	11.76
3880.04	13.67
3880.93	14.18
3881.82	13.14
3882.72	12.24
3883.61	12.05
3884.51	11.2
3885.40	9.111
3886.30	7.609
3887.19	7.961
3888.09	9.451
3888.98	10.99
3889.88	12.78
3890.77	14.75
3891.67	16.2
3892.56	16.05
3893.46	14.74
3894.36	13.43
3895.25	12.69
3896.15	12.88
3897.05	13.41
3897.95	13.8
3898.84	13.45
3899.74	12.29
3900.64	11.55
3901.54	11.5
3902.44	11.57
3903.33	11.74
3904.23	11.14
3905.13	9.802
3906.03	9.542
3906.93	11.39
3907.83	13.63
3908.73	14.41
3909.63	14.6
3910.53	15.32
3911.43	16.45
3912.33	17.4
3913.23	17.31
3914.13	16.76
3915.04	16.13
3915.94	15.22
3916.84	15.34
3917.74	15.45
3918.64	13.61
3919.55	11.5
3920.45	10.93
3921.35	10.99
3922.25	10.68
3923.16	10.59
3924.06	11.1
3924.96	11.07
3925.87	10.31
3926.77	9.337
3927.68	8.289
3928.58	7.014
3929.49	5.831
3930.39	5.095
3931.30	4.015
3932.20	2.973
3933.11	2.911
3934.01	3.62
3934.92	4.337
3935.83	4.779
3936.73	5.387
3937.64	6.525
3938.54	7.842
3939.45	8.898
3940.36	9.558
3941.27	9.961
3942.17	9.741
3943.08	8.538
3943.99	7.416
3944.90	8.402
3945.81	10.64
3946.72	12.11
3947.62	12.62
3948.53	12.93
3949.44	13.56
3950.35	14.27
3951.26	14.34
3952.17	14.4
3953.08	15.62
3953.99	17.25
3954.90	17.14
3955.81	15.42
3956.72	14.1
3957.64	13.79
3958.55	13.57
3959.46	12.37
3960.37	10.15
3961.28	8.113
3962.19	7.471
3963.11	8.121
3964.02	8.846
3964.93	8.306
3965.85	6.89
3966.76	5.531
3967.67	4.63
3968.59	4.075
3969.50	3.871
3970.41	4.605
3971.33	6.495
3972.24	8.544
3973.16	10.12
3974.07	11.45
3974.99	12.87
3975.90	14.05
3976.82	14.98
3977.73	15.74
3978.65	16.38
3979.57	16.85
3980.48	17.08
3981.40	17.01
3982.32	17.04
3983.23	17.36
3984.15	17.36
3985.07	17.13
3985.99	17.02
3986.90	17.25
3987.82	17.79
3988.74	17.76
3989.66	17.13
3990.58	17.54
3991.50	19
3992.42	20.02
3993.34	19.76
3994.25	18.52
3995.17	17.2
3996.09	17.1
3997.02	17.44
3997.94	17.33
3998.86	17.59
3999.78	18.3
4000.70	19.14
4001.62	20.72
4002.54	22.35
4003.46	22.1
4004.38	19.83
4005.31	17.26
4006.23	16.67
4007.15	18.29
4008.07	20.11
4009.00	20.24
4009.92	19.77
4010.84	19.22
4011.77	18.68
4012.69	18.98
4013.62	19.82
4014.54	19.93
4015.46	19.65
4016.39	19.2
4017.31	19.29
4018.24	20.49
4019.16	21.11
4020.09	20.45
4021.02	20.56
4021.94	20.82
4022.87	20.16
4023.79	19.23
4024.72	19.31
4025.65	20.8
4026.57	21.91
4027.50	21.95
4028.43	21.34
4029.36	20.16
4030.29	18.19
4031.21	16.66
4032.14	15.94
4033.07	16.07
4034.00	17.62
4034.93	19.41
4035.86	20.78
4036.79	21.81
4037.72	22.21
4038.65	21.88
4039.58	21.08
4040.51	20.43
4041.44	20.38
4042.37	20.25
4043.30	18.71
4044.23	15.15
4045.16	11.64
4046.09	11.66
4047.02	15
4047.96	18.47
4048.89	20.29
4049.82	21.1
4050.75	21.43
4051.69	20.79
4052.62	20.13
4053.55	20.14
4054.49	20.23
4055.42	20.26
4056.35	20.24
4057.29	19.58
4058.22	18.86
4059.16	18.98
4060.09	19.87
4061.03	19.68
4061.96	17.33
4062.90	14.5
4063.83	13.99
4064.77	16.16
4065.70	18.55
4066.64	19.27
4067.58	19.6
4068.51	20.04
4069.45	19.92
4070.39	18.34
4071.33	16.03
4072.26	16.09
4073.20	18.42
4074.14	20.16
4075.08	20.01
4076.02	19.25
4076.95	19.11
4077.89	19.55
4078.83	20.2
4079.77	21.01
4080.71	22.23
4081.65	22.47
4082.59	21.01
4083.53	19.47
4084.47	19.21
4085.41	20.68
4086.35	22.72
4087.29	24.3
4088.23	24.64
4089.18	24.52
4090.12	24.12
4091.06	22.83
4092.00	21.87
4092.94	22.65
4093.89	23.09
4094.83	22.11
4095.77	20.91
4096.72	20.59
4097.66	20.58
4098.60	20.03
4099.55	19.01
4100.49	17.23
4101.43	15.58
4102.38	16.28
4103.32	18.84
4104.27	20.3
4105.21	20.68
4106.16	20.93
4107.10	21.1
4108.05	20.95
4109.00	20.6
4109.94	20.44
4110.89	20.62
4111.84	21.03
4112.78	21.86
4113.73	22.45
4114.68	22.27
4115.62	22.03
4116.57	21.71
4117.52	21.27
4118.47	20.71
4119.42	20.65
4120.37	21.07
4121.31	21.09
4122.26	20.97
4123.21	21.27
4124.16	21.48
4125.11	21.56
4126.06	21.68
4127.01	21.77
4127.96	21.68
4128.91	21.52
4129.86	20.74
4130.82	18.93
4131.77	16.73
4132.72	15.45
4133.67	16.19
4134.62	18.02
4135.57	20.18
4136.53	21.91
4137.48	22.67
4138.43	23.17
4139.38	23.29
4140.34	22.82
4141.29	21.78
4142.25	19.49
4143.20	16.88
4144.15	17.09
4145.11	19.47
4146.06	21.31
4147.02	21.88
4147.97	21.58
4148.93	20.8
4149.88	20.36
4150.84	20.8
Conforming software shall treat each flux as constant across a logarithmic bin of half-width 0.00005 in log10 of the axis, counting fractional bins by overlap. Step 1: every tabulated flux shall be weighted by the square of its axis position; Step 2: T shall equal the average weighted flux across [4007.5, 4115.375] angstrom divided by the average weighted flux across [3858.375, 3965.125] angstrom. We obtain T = 1.9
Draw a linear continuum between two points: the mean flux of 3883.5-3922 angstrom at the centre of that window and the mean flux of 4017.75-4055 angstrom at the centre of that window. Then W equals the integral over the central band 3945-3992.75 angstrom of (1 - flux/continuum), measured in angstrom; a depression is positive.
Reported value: 9.4 angstrom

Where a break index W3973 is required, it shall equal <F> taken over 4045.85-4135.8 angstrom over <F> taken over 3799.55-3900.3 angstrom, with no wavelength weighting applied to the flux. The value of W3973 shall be 1.77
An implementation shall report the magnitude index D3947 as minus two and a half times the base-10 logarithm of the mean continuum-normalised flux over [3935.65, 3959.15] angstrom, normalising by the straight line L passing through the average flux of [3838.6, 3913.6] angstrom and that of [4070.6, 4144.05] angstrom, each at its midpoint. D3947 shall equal 0.27 mag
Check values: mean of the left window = 12.2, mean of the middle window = 11.6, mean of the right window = 20.6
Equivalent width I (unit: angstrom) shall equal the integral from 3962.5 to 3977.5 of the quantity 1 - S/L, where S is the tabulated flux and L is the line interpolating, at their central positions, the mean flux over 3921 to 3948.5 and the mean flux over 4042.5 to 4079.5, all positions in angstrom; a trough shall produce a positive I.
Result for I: 3.6 angstrom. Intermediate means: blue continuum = 8.08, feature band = 8.44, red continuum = 18.5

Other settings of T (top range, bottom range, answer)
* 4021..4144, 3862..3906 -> 1.79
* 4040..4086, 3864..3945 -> 1.81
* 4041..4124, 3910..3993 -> 1.81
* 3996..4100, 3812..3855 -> 2.32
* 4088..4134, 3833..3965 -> 2.05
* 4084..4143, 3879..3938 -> 2.05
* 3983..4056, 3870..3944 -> 1.81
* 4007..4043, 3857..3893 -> 1.81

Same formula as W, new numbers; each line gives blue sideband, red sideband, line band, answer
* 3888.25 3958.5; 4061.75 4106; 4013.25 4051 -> -4.6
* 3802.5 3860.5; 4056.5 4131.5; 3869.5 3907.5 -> 1.7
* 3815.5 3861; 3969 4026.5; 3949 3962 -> 1.3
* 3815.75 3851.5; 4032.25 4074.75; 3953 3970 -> 5.1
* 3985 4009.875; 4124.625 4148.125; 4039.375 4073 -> 1.5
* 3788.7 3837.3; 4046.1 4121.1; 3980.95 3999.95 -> -0.9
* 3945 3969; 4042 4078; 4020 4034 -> -2.9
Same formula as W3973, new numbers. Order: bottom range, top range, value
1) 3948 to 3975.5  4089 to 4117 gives 1.96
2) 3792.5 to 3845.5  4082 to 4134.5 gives 1.99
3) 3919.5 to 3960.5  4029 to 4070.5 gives 1.87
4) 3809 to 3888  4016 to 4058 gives 1.85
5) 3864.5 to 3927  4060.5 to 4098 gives 1.59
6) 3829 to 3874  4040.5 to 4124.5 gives 1.90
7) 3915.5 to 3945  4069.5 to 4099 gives 2.40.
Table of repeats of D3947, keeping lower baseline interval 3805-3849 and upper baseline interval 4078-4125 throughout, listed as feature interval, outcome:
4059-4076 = 0.09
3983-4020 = -0.11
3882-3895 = 0.03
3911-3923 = -0.06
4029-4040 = -0.05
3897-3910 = 0.07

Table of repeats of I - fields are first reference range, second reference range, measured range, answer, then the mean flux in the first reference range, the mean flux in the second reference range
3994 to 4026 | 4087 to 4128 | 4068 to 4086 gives 0.8 angstrom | 19.4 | 21.1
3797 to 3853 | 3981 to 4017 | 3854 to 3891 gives 3.7 angstrom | 10.7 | 18.6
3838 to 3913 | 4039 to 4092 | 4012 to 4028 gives -2.2 angstrom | 12.1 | 19.5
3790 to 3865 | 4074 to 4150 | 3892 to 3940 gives 9.7 angstrom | 10.9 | 20.8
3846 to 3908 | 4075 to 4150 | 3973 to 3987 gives 0.2 angstrom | 12.1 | 20.8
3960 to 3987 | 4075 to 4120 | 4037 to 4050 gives -1.3 angstrom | 11.4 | 21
